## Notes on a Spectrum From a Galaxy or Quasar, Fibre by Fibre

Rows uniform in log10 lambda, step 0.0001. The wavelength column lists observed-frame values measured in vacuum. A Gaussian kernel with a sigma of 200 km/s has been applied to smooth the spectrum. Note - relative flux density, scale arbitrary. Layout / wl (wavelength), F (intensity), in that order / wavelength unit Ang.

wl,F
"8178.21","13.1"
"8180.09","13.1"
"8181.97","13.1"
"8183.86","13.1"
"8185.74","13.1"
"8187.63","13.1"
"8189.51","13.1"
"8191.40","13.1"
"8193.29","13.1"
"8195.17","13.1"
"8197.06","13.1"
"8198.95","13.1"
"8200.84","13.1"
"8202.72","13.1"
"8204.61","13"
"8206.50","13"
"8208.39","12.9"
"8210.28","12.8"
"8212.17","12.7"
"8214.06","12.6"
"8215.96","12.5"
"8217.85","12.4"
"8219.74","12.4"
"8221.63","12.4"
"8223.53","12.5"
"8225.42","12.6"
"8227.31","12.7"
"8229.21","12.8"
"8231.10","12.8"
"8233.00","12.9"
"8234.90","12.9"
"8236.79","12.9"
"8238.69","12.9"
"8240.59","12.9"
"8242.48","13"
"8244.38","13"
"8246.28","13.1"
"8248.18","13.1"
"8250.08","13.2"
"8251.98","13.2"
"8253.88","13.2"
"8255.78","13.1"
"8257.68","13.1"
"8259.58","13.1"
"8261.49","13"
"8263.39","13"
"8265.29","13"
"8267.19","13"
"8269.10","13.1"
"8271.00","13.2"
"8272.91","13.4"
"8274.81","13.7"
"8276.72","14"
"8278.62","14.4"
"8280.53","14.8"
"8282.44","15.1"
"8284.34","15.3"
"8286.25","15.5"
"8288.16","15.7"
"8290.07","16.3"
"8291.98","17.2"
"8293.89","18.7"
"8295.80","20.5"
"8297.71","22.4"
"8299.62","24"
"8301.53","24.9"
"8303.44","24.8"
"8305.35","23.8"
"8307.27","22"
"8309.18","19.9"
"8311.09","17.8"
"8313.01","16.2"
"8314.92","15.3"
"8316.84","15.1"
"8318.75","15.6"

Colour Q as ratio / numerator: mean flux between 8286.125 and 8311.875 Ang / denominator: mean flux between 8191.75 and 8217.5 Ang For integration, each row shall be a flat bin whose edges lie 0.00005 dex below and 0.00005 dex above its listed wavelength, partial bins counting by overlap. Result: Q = 1.58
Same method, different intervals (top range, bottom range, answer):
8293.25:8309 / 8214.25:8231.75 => 1.80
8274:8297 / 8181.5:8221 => 1.24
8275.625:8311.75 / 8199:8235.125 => 1.47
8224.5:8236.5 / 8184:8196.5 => 0.98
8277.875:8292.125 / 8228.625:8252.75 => 1.19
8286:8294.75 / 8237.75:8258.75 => 1.28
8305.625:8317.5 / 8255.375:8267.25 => 1.39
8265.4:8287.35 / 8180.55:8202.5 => 1.08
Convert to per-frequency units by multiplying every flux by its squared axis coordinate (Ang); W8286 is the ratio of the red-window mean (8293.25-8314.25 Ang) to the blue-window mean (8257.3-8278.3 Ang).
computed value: 1.62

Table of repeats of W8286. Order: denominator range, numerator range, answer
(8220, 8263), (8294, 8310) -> 1.77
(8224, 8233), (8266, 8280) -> 1.08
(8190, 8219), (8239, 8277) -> 1.03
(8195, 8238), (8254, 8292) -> 1.11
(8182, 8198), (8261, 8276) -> 1.03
